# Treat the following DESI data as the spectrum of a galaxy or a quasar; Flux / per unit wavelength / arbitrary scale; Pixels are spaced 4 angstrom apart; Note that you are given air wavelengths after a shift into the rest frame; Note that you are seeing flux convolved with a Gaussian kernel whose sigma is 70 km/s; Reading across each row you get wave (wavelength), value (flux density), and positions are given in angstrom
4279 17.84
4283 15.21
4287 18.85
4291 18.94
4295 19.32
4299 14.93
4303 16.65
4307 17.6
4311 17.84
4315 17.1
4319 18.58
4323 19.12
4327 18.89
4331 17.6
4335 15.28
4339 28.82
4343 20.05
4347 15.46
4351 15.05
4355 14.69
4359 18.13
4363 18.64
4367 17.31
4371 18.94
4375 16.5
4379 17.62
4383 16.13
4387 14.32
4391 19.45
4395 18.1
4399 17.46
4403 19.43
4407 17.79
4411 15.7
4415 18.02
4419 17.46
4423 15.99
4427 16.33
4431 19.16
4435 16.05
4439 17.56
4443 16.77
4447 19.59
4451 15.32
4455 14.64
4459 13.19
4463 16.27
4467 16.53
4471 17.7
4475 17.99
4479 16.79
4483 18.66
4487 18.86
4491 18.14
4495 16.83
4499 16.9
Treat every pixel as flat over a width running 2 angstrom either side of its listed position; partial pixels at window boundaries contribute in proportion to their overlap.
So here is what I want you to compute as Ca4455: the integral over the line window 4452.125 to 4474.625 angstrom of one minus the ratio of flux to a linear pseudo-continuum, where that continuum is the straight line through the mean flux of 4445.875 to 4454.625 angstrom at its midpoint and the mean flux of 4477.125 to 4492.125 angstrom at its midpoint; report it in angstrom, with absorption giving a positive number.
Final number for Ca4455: 1.89 angstrom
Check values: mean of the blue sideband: 16.7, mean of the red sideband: 18.1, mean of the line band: 15.8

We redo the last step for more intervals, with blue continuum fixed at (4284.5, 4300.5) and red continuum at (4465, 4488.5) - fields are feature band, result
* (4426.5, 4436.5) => 0.2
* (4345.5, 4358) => 1.8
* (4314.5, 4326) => -0.3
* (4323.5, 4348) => -2.1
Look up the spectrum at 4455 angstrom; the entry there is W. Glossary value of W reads 14.64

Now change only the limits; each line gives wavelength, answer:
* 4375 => 16.5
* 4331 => 17.6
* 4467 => 16.53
